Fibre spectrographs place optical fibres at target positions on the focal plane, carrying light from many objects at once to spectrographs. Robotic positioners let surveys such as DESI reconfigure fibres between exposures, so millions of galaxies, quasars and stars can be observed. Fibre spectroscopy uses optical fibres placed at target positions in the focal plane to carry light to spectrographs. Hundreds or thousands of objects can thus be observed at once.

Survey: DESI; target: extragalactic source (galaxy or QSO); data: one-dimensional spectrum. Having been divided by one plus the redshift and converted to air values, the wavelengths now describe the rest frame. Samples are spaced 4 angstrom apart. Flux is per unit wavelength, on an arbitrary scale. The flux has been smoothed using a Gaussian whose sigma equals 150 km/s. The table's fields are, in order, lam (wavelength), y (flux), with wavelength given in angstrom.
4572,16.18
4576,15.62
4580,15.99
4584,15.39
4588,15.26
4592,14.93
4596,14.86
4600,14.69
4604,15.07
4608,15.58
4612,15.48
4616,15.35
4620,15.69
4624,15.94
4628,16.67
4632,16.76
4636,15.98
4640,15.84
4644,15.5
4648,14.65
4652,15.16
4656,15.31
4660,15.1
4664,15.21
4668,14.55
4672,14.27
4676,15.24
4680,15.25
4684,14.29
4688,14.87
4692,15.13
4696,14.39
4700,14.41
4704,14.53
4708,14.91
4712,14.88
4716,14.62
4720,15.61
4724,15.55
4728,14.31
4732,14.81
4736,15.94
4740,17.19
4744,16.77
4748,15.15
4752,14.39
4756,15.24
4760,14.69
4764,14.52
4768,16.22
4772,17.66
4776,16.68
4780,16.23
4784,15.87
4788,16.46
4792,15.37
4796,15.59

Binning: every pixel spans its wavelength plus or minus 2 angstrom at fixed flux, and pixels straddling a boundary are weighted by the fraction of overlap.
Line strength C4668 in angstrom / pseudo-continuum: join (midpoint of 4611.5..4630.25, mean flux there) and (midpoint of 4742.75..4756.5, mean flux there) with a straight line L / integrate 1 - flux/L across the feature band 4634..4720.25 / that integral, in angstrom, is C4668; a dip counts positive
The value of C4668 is 3.6 angstrom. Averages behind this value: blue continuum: 15.9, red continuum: 15.3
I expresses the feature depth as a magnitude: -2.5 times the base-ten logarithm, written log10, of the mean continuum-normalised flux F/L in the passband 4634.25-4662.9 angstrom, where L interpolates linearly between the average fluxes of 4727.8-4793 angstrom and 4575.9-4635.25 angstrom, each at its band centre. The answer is 0.02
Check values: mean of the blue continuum 15.6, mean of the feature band 15.4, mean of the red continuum 15.8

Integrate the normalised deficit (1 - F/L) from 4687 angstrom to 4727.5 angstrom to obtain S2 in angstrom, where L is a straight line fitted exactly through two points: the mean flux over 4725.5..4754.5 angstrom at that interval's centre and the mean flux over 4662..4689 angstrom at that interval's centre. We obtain 0.8 angstrom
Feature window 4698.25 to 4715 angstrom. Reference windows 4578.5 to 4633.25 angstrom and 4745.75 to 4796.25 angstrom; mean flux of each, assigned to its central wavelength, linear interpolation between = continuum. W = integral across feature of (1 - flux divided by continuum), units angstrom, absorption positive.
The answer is 1.0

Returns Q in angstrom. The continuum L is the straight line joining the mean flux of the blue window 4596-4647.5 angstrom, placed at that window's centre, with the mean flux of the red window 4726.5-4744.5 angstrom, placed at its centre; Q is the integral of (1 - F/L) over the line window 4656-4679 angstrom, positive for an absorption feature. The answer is 1.1 angstrom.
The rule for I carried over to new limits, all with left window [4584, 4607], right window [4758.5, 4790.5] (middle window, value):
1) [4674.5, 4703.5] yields 0.06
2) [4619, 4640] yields -0.07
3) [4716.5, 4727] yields 0.03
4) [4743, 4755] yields 0.04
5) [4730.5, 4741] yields -0.01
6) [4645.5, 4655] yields 0.03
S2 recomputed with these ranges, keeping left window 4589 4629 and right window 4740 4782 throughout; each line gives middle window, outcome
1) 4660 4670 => 0.4 angstrom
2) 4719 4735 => 0.6 angstrom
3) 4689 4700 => 0.7 angstrom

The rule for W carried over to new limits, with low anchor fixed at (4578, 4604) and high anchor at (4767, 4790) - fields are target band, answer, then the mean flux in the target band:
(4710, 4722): 0.8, 15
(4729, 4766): 2.1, 15.4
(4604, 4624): -0.2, 15.5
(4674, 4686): 0.7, 14.9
